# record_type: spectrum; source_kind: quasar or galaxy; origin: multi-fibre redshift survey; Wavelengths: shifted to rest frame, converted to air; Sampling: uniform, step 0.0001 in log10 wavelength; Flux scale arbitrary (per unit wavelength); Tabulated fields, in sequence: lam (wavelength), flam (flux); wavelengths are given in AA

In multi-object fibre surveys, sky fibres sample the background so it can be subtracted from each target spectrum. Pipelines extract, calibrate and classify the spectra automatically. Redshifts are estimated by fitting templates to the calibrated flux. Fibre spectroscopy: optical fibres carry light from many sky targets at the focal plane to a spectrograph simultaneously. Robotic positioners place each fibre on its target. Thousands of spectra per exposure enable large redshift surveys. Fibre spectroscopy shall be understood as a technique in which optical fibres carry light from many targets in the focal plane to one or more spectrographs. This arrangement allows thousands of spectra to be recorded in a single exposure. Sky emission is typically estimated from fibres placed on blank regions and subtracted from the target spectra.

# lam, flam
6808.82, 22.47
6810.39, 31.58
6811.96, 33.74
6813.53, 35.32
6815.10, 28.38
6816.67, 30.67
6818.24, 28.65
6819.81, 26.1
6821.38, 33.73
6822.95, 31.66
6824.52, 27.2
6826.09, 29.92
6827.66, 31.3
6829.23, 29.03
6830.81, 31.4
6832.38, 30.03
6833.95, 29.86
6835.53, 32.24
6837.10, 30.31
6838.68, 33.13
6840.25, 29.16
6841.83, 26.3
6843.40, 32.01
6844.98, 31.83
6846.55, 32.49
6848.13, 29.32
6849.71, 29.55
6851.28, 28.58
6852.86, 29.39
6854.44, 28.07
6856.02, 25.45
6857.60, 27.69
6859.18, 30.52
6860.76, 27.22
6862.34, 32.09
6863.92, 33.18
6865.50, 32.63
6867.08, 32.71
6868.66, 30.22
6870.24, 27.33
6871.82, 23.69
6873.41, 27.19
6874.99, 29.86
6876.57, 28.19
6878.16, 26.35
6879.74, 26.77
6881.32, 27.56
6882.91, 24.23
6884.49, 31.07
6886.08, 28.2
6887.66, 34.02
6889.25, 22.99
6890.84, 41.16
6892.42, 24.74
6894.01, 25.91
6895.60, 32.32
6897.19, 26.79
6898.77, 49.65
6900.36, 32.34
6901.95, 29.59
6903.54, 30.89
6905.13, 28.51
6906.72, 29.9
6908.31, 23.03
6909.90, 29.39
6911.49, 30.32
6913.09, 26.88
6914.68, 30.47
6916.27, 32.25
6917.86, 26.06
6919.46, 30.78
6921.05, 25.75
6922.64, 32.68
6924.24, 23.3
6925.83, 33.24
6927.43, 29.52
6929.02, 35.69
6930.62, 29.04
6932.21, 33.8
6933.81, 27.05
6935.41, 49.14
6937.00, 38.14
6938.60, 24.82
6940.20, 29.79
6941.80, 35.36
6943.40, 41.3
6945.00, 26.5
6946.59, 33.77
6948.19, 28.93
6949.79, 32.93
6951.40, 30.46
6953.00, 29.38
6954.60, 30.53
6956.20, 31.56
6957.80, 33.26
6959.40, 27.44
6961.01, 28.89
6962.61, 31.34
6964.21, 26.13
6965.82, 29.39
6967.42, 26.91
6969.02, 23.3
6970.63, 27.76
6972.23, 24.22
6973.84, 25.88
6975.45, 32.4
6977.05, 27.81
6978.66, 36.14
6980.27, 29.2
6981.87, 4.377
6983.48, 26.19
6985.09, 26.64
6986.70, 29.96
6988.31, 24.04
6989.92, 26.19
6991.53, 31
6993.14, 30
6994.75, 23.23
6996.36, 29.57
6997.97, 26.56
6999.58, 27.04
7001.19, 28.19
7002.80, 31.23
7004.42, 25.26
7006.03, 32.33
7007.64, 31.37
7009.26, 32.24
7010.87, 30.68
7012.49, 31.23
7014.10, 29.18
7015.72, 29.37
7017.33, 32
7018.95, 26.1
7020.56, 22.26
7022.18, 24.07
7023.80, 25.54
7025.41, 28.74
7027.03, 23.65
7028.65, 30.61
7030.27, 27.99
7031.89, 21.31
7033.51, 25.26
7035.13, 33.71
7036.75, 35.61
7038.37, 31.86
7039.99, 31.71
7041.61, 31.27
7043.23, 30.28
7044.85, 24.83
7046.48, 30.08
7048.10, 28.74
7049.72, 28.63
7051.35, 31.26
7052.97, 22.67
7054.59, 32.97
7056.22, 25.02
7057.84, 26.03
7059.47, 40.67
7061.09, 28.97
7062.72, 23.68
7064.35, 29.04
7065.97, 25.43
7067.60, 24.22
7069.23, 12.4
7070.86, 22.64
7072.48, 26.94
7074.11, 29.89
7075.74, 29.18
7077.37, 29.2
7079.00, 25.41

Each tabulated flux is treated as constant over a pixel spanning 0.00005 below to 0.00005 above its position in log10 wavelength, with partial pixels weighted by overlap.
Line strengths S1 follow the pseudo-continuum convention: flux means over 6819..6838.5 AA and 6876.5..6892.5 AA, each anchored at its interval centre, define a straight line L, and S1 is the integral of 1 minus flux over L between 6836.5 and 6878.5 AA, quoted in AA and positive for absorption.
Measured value 0.17 AA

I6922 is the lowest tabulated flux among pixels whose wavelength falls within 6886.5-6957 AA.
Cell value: 22.99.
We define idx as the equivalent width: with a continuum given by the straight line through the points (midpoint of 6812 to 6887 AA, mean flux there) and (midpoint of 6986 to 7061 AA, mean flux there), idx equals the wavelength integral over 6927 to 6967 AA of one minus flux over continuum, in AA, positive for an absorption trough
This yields -3.6 AA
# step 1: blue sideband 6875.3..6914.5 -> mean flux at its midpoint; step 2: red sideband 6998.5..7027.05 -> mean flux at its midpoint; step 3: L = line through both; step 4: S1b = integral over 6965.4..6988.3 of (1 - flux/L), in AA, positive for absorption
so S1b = 2.0 AA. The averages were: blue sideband 29.6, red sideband 28.5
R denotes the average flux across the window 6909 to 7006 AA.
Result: 29.3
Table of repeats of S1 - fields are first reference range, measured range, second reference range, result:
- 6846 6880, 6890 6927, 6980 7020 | -2.1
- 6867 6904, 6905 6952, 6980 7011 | -3.8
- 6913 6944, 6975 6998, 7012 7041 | 2.3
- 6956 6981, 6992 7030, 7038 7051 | 1.3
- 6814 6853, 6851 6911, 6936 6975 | 1.3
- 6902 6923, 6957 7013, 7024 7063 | 2.1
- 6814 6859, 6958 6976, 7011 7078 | 0.6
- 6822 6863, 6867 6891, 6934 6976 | 1.4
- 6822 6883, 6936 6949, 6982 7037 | -1.9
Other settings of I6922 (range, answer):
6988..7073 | 12.4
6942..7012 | 4.377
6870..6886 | 23.69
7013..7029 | 22.26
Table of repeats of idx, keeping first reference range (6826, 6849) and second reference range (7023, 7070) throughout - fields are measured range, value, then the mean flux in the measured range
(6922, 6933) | -0.6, 31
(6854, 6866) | 0.3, 29.6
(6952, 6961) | -0.4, 30.3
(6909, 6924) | 0.2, 29.1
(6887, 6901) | -1.1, 32.2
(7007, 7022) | -0.4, 29.1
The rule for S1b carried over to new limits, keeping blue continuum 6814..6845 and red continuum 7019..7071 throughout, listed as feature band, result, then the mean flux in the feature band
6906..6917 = 0.12 AA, 28.9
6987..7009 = -0.13 AA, 28.3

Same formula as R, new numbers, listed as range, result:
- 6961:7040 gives 27.9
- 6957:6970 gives 28.3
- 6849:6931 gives 29.5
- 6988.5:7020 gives 28.9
